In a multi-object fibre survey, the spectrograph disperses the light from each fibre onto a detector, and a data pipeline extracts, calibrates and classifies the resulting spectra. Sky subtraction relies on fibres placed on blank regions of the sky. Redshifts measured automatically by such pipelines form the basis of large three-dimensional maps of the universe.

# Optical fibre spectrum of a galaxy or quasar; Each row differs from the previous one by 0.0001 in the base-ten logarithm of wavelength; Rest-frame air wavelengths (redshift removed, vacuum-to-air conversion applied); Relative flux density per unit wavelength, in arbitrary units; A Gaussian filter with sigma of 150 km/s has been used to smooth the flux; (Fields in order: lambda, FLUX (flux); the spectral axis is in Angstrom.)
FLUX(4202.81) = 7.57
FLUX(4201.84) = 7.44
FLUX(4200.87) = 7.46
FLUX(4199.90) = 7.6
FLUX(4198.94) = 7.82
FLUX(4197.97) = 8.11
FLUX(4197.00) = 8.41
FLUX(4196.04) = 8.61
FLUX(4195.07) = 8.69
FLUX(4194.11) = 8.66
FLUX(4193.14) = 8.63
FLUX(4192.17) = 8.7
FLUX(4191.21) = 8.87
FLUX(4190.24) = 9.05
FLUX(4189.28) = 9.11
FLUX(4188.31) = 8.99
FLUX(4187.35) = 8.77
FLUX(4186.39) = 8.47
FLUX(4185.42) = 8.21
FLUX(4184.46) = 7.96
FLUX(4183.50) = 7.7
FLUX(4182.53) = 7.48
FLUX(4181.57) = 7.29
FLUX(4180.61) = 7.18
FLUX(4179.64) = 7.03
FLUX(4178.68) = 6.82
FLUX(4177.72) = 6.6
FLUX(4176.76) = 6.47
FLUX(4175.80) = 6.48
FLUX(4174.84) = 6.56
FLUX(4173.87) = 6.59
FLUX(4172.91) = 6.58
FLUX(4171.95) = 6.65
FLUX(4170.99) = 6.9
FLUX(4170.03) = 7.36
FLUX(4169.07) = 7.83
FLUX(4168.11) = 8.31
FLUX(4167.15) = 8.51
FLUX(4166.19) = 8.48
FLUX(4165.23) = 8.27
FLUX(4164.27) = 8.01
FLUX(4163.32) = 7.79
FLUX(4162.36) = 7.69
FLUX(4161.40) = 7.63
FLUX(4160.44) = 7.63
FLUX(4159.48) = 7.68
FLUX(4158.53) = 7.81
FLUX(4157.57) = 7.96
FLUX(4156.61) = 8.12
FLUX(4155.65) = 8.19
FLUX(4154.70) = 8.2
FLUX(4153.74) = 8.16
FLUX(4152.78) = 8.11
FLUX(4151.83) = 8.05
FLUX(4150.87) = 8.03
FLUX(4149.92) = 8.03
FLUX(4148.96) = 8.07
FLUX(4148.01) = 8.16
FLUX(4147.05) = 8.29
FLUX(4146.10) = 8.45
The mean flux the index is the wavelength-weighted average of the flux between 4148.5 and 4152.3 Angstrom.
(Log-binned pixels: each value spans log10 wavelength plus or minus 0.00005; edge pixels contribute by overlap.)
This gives 8.04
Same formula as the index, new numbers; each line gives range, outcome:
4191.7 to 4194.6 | 8.65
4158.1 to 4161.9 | 7.69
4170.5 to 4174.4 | 6.67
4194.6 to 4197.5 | 8.56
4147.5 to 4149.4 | 8.12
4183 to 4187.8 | 8.21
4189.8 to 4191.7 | 8.96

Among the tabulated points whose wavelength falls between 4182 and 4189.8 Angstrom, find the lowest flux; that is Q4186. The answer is 7.48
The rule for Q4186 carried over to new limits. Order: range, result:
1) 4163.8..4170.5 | 7.36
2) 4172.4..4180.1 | 6.47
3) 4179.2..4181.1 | 7.03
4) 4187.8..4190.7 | 8.99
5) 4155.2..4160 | 7.68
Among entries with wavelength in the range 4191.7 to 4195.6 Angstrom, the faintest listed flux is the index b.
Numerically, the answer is 8.63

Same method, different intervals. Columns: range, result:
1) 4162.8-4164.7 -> 7.79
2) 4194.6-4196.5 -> 8.61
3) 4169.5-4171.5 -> 6.9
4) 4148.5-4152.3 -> 8.03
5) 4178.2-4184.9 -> 6.82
